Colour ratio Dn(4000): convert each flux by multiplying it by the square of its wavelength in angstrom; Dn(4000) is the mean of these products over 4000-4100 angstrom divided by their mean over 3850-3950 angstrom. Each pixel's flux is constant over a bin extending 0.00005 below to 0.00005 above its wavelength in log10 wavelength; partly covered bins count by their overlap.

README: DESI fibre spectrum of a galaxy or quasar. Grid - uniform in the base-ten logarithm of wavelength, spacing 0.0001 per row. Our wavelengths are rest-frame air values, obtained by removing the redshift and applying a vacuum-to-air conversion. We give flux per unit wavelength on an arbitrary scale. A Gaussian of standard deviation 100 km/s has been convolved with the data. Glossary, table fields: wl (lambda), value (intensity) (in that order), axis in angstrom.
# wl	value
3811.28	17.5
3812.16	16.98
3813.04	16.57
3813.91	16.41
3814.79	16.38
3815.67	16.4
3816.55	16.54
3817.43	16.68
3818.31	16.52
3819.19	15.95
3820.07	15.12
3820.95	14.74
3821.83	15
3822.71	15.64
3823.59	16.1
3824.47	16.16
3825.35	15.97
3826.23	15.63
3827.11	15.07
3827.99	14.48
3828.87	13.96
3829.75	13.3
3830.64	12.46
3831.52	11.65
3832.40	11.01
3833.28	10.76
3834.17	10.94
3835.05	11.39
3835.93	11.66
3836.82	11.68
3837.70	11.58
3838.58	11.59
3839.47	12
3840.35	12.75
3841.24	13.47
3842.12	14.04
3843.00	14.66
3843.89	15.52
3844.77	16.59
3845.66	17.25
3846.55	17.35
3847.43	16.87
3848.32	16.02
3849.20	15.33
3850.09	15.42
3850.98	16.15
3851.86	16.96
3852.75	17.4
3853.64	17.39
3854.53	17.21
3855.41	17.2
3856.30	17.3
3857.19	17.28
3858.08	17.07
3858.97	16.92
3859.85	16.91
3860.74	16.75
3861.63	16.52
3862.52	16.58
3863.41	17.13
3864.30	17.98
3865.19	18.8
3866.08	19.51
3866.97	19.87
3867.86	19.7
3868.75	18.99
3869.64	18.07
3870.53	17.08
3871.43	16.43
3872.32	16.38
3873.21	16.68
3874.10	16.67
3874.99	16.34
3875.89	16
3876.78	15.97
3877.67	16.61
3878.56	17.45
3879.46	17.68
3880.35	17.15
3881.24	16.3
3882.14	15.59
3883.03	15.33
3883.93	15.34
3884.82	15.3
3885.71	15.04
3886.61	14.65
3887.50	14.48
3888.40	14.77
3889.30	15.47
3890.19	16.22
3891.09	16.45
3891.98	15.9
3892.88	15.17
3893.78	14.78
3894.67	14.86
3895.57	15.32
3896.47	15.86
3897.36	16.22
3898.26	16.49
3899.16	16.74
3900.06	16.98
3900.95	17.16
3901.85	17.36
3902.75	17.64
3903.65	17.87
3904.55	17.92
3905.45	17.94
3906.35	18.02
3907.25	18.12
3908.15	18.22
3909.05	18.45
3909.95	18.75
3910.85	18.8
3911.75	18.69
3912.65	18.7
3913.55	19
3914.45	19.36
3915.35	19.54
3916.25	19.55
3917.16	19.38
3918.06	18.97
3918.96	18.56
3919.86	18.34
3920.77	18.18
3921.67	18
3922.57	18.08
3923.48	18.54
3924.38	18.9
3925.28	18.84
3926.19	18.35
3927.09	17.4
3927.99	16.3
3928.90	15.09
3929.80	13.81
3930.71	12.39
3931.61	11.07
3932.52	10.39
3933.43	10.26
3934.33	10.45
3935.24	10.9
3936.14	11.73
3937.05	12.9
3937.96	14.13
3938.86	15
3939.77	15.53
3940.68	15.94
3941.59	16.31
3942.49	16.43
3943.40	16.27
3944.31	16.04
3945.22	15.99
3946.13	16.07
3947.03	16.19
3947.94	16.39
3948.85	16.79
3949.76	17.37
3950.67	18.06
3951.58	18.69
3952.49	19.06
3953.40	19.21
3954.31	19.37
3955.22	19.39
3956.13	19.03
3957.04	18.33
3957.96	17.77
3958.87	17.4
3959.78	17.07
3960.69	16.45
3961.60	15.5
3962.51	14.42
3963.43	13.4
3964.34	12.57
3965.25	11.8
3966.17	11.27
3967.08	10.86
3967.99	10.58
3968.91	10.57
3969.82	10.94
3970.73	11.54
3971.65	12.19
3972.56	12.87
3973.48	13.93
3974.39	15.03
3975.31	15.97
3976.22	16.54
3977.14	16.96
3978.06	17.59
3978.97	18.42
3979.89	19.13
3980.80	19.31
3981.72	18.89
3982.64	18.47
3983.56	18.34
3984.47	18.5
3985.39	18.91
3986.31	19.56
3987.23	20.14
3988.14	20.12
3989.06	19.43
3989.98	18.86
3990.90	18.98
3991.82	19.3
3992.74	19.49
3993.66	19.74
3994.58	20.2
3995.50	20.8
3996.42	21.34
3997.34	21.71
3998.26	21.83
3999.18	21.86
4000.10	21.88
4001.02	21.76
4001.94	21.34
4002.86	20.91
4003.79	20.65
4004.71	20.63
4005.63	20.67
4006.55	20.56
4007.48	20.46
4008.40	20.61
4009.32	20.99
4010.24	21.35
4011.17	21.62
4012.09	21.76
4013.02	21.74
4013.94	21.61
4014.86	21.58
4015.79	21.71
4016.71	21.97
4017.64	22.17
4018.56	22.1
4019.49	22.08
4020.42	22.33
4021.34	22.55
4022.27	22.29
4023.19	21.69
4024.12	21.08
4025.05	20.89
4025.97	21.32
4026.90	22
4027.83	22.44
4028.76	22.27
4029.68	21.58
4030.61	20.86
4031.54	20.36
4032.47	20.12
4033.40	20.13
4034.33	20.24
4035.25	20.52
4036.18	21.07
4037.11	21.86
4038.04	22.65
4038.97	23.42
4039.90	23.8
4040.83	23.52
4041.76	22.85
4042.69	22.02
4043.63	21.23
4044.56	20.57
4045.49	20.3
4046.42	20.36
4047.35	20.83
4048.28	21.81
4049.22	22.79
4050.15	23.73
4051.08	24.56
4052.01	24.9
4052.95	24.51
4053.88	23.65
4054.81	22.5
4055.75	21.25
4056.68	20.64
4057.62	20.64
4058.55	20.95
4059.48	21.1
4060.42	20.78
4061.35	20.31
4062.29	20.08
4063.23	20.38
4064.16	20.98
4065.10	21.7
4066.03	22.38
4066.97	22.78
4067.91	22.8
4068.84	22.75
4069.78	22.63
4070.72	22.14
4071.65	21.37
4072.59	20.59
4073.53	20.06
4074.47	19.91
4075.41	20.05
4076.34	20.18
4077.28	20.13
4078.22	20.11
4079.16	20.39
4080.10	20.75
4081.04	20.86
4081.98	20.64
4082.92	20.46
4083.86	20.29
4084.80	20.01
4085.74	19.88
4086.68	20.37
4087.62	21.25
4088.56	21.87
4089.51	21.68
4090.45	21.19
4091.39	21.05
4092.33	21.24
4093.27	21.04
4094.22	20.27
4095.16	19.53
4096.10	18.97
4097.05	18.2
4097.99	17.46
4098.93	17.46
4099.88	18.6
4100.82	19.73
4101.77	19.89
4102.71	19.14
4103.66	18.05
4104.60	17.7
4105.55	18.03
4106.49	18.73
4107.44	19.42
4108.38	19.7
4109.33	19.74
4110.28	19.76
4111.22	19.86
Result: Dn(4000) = 1.4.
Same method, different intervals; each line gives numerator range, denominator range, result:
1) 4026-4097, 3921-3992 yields 1.40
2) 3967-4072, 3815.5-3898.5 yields 1.42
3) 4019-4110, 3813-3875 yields 1.50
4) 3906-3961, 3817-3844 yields 1.29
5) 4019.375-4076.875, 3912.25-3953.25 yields 1.41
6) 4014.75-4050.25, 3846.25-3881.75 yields 1.38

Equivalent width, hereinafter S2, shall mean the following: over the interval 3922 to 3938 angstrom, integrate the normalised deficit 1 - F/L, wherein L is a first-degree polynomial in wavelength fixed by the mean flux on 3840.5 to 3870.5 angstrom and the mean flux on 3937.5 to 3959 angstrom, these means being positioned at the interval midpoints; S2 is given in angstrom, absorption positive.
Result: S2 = 2.5 angstrom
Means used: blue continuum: 16.9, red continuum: 17.1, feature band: 14.4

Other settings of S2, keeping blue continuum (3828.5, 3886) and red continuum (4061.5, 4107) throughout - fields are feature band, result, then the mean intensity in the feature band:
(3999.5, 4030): -4.2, 21.5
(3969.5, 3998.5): 0.5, 18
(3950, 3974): 3.6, 15.1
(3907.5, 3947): 1.7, 16.4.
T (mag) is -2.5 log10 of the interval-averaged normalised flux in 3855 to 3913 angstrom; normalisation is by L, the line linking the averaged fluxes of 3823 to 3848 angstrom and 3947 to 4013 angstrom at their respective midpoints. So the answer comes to -0.12 mag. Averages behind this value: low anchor 13.8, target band 16.9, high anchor 18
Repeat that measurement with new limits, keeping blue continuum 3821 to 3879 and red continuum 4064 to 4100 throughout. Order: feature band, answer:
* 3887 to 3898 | 0.07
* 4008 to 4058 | -0.12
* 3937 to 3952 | 0.09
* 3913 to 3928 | -0.09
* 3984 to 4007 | -0.09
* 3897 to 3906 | -0.03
